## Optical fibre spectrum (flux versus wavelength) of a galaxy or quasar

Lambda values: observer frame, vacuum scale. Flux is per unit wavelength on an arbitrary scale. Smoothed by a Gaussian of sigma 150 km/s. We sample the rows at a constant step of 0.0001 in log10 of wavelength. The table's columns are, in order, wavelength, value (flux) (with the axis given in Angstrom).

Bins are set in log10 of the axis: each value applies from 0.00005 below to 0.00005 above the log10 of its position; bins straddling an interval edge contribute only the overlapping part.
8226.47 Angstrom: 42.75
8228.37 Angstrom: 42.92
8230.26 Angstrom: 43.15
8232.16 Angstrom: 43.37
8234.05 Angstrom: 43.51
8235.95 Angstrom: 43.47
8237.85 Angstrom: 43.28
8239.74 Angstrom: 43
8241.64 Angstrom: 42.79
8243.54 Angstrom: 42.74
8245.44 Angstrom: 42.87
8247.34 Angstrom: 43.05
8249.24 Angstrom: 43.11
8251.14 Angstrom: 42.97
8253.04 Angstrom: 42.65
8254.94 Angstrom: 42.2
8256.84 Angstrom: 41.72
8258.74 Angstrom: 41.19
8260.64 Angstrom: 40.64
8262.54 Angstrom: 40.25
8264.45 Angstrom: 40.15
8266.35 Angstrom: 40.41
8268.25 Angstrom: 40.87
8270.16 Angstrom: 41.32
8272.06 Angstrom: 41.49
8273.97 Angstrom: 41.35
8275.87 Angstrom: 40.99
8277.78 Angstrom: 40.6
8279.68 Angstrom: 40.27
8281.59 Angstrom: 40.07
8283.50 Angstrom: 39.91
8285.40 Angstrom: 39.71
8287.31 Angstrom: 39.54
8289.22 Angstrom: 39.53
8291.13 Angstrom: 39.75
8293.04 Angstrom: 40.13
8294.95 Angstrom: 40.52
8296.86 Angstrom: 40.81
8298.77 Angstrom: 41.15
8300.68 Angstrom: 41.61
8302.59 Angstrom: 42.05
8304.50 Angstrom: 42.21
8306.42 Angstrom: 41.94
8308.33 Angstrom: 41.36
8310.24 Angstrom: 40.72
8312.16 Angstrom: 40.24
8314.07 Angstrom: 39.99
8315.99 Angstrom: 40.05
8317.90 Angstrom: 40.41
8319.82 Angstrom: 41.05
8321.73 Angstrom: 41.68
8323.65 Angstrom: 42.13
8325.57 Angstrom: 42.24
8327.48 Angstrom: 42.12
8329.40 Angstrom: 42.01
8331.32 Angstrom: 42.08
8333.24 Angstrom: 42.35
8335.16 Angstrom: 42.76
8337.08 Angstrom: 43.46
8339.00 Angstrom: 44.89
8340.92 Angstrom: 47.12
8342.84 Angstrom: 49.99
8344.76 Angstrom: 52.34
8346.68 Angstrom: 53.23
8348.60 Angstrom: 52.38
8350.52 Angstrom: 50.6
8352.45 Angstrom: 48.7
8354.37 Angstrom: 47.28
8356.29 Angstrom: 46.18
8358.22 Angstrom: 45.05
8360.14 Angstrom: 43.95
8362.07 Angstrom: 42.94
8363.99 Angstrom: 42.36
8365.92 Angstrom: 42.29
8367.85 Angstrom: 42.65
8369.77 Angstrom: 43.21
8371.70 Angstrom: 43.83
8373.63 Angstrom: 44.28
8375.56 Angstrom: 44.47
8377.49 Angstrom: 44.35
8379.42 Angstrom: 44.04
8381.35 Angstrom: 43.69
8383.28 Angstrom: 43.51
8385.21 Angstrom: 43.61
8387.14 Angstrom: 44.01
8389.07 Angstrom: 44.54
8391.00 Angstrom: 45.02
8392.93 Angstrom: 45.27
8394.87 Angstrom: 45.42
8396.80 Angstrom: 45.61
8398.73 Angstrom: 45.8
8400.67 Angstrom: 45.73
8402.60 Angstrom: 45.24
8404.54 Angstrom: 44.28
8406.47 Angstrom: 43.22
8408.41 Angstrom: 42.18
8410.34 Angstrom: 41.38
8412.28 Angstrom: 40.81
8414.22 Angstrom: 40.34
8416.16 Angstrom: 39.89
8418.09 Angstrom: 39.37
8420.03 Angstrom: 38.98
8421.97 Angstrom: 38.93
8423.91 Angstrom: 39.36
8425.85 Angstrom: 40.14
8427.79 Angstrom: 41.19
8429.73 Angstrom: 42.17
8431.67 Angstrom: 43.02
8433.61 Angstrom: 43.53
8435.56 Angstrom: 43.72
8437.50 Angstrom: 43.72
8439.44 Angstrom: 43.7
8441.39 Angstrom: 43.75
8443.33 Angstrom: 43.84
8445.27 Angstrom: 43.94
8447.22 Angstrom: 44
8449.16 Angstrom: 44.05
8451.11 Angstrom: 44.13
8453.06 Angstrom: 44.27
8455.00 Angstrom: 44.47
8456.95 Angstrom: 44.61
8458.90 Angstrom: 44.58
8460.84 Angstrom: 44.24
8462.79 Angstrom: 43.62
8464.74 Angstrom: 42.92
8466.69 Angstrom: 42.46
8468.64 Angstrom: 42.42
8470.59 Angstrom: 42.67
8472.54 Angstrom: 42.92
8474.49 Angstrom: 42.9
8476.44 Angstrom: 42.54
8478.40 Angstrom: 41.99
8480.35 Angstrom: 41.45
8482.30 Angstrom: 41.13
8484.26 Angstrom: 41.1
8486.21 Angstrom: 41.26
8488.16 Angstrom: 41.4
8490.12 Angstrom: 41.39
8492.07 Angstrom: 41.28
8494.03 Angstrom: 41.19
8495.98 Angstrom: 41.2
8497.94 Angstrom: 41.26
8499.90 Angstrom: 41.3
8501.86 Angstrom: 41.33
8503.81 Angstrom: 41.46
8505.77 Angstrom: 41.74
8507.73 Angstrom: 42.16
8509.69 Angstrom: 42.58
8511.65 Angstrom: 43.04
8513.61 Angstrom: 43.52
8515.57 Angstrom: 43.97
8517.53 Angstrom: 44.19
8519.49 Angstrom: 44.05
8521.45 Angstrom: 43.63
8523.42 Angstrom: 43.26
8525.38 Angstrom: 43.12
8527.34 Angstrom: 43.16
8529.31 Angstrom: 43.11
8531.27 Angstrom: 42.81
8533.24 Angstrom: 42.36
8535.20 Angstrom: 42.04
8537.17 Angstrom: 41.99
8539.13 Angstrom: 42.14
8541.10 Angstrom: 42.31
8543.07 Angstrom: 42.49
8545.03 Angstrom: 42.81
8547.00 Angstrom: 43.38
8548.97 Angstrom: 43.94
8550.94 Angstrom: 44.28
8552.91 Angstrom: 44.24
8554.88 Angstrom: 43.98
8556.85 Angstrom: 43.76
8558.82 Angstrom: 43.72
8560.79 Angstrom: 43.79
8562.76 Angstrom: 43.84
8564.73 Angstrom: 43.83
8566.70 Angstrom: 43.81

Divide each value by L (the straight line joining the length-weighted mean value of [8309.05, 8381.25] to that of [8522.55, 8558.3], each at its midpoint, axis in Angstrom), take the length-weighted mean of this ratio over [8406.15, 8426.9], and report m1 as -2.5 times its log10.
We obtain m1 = 0.09 mag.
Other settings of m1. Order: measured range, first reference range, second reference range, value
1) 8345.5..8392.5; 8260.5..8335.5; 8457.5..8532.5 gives -0.09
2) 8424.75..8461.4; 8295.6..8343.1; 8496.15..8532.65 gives -0.03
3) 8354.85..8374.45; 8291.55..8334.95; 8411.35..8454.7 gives -0.05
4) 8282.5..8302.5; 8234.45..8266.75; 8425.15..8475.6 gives 0.05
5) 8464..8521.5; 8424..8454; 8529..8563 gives 0.02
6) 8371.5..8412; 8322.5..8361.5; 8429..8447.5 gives 0.01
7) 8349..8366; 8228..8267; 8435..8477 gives -0.07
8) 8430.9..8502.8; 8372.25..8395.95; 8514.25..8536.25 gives 0.02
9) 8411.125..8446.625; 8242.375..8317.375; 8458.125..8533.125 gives 0.01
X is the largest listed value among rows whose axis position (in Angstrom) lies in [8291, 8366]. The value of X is 53.23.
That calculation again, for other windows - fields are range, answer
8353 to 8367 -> 47.28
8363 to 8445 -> 45.8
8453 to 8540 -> 44.61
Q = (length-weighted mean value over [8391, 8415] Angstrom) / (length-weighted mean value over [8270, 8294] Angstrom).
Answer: 1.1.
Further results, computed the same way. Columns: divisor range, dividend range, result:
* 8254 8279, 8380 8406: 1.09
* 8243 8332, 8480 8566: 1.04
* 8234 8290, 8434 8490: 1.04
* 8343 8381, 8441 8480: 0.94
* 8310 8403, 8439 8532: 0.96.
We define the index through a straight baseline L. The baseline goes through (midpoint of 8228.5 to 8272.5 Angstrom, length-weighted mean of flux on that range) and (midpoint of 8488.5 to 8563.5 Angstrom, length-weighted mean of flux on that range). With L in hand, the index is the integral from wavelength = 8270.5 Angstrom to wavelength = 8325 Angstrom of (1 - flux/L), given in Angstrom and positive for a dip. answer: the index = 2.0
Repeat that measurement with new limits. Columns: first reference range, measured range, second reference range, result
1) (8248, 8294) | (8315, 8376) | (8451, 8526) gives -4.7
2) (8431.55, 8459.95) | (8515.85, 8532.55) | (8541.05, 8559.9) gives 0.1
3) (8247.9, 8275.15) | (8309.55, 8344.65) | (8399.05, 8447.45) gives -0.8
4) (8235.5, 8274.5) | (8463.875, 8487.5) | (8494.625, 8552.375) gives 0.2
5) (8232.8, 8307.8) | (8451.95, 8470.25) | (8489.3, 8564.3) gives -0.5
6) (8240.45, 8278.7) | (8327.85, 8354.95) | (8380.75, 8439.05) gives -3.0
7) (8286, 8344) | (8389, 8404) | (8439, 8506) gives -1.1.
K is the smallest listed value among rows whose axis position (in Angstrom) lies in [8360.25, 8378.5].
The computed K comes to 42.29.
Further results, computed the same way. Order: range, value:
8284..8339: 39.53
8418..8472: 38.93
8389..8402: 44.54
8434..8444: 43.7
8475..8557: 41.1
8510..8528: 43.04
